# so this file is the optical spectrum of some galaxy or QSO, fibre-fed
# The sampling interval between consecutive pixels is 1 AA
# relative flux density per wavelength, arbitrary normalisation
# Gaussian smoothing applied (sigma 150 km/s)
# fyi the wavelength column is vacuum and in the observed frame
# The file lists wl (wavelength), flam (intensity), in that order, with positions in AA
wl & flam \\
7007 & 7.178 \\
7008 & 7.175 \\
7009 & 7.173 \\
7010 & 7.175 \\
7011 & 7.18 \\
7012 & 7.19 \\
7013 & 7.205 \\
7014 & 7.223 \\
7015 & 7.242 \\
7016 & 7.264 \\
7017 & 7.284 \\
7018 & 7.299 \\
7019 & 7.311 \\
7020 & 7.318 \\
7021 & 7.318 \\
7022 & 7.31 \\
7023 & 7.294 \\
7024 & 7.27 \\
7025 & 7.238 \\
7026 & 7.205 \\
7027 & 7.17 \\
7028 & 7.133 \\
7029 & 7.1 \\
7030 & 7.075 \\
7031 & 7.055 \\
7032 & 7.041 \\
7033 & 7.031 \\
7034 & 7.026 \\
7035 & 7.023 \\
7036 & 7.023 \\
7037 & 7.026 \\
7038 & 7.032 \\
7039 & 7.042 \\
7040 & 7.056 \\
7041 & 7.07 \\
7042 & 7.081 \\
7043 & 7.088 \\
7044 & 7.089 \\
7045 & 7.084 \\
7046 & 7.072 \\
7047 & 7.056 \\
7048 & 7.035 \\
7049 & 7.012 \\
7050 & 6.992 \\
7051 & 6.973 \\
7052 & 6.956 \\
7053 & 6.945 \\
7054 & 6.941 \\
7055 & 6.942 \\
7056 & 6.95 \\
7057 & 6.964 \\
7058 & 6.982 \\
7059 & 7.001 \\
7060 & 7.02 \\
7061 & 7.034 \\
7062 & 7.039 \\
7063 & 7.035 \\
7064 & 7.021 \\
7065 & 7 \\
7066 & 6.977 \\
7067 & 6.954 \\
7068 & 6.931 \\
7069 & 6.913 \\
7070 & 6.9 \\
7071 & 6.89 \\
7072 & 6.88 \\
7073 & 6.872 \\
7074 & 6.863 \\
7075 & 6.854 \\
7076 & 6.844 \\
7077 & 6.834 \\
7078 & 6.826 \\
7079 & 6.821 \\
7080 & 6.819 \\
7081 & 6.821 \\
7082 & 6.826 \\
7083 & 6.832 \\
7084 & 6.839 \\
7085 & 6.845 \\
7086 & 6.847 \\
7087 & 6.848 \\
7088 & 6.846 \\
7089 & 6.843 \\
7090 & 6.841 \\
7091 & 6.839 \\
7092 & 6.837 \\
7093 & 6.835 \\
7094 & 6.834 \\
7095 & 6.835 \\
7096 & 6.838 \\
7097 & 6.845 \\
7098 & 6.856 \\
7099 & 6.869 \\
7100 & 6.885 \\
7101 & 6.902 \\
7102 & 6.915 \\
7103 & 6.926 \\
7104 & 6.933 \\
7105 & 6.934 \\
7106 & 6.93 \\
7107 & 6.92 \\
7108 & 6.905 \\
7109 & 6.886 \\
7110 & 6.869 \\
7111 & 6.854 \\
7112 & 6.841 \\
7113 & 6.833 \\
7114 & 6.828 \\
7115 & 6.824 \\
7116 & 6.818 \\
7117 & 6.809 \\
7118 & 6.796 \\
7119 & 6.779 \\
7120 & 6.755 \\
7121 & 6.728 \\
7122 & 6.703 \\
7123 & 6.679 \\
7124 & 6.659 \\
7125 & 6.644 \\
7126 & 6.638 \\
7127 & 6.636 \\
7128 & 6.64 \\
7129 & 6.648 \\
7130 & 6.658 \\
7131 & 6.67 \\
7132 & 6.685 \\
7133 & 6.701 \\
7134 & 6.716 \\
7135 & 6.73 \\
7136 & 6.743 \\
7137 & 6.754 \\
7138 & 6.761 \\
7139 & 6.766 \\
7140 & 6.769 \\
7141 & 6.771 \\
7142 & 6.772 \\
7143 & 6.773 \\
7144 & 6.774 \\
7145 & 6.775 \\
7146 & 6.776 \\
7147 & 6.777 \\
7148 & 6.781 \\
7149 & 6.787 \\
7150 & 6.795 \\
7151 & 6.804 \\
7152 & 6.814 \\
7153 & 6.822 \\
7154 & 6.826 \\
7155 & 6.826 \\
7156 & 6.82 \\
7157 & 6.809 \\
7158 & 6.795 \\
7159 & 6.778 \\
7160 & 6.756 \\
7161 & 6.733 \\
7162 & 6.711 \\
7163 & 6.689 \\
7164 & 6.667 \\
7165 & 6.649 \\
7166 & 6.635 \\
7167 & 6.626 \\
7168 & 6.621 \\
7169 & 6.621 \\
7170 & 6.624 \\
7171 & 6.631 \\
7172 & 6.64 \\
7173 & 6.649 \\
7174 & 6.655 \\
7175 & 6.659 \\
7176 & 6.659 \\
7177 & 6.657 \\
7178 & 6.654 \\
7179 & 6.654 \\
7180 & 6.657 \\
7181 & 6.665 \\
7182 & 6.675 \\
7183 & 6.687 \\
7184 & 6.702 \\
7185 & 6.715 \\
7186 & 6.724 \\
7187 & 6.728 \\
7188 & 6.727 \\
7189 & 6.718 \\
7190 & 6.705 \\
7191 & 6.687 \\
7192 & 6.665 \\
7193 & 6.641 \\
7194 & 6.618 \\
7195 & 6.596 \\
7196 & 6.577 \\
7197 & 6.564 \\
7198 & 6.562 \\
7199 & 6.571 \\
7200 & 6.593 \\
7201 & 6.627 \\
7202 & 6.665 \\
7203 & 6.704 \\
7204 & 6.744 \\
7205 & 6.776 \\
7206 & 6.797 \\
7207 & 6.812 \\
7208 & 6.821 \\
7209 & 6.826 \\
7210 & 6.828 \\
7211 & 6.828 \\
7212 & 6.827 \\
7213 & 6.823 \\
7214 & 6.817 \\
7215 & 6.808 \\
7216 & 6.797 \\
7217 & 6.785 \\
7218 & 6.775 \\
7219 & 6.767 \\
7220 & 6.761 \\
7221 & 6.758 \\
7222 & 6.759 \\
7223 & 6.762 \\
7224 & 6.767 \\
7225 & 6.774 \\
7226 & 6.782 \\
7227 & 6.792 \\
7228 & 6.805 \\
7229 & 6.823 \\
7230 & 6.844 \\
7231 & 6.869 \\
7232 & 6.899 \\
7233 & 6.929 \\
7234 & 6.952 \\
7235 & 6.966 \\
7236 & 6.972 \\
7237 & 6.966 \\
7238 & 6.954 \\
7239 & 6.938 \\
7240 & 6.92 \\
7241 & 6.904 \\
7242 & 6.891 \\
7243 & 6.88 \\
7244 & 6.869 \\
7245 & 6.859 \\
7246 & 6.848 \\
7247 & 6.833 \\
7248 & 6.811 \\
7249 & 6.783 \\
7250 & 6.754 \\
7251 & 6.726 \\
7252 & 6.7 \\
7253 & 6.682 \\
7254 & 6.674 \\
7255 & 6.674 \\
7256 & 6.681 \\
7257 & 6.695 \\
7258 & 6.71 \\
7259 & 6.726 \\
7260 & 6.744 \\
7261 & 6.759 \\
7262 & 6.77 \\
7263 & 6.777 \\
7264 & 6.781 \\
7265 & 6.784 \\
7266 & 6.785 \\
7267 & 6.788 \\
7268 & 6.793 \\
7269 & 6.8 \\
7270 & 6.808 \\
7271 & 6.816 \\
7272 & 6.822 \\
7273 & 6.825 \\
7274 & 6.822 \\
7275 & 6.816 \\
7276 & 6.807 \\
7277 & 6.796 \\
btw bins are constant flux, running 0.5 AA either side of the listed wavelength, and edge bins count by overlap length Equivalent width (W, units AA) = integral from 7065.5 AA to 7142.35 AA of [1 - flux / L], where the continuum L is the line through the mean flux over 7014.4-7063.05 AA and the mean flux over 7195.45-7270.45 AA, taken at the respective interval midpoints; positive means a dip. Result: 1.9 AA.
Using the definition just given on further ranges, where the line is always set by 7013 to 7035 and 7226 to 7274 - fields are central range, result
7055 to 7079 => 0.6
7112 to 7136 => 1.0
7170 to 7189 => 0.7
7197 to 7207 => 0.3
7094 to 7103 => 0.3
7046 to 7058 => 0.3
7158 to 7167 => 0.3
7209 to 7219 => 0.1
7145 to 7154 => 0.2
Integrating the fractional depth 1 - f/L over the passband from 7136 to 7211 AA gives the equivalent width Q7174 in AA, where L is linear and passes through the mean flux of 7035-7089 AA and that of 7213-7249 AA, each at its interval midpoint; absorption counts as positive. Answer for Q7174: 1.8 AA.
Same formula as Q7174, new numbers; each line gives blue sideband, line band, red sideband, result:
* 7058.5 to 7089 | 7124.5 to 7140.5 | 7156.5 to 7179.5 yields 0.2 AA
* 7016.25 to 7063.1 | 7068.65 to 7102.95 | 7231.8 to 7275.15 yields 0.9 AA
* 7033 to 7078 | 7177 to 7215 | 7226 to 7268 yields 0.9 AA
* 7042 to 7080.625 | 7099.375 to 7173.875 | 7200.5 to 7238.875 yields 1.4 AA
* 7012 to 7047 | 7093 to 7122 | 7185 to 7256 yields 0.6 AA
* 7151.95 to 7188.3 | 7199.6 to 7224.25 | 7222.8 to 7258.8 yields 0.0 AA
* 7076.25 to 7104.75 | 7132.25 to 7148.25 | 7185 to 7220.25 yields 0.1 AA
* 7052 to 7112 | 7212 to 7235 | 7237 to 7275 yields 0.0 AA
